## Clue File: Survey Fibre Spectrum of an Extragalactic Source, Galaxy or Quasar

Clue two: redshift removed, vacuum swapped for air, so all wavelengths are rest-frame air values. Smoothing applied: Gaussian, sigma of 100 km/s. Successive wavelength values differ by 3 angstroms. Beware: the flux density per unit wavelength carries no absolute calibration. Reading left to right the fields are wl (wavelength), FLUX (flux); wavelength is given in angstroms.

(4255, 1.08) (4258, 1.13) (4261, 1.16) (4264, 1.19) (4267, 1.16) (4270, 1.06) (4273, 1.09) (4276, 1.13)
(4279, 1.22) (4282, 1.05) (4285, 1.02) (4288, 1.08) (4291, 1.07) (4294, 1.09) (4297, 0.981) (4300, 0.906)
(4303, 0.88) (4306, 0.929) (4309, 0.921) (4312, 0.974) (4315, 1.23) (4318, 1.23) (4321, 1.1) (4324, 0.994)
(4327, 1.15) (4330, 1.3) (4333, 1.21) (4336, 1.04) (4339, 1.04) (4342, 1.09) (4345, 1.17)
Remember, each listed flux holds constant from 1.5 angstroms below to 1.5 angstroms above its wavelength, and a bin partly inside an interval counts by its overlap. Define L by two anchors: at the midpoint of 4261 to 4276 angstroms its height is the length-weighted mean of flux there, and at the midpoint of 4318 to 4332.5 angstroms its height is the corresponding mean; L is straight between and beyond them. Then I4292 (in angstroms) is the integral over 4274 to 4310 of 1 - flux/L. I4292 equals 3.55 angstroms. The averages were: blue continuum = 1.13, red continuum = 1.15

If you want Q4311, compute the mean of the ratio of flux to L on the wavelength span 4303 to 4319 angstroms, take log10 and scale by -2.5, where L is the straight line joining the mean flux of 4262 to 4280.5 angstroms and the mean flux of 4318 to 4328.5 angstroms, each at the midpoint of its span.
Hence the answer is 0.08 mag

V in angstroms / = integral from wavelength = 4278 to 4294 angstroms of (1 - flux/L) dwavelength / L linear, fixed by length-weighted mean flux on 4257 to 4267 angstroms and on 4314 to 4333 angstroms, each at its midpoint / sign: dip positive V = 1.1 angstroms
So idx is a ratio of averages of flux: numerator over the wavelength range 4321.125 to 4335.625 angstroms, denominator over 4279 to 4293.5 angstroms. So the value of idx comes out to 1.07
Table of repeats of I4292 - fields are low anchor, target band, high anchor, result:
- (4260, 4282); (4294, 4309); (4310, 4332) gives 2.6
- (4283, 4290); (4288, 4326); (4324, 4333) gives 3.0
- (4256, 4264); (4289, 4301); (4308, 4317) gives 0.8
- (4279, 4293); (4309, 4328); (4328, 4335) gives 1.4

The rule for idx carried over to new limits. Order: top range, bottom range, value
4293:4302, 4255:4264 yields 0.86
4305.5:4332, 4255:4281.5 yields 0.97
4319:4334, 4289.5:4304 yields 1.16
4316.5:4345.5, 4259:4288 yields 1.01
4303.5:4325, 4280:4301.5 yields 1.01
